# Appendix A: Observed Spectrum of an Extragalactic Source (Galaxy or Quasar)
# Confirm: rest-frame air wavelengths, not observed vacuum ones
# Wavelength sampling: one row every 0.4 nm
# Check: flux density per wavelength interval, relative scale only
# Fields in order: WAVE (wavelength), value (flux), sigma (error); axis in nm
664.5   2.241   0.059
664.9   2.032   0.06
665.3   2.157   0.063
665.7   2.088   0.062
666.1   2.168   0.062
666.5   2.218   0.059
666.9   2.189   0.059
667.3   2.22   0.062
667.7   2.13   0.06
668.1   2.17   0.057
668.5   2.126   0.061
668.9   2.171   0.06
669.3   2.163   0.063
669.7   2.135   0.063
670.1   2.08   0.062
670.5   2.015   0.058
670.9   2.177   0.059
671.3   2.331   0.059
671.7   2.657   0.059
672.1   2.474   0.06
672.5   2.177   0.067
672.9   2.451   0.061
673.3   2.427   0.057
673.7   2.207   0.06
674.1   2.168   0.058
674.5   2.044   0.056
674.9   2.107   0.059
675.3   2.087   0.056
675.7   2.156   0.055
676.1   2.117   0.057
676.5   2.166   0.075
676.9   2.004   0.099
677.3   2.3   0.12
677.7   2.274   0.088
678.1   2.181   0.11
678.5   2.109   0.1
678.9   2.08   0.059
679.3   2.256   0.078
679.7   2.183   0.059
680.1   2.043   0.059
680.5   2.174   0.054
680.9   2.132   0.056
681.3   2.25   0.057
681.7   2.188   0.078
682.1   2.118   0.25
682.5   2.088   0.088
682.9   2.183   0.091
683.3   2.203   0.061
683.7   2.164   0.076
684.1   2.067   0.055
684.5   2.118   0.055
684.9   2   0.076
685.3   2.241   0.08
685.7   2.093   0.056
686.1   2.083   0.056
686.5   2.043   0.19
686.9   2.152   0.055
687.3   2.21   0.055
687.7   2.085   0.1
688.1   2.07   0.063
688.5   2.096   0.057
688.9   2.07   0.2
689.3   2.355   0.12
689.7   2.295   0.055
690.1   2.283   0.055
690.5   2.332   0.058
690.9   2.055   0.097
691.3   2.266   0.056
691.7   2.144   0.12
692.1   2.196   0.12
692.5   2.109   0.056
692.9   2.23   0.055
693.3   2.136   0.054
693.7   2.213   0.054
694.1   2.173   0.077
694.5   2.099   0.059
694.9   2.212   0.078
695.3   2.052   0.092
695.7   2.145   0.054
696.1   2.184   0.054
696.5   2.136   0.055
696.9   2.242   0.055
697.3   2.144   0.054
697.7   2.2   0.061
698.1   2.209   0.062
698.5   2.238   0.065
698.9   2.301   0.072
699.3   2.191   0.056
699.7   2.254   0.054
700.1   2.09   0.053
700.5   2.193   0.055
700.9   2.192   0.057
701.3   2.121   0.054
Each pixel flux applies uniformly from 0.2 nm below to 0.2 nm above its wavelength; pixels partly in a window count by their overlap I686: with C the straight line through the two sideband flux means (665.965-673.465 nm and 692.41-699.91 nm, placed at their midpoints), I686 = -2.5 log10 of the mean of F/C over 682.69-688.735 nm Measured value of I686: 0.042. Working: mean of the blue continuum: 2.24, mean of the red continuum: 2.18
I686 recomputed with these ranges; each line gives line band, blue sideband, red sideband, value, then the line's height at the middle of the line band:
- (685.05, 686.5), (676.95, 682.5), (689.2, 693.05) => 0.04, 2.2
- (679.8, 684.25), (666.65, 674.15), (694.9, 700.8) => 0.03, 2.21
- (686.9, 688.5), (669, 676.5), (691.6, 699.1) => 0.03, 2.19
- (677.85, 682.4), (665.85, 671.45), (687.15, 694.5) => 0.01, 2.17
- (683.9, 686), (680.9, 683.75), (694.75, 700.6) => 0.03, 2.17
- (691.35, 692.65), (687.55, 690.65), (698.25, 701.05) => 0.02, 2.2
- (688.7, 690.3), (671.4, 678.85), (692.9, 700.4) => -0.03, 2.2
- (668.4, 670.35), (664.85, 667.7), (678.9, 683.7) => 0.01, 2.16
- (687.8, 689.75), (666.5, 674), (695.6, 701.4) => 0.02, 2.21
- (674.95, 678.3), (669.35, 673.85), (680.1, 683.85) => 0.03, 2.22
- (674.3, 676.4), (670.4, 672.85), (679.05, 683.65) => 0.08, 2.26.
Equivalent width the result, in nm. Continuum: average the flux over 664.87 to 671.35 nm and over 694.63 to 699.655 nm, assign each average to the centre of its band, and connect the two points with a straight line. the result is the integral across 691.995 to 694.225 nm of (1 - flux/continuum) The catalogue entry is 0.01 nm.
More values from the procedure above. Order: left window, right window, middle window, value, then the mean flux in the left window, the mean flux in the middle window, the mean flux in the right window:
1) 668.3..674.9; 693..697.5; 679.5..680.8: 0.04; 2.23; 2.13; 2.16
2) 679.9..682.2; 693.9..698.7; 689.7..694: -0.07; 2.15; 2.2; 2.17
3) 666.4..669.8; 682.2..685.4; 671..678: -0.29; 2.17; 2.24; 2.13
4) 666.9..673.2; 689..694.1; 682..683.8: 0.06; 2.23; 2.15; 2.21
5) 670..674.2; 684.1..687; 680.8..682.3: -0.01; 2.3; 2.17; 2.1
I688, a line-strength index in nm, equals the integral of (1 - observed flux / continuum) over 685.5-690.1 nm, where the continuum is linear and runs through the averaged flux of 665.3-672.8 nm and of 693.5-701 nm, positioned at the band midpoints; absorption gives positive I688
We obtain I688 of 0.091 nm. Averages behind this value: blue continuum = 2.21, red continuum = 2.18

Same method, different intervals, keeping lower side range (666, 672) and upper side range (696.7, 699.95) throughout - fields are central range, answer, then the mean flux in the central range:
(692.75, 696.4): 0.10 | 2.16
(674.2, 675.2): 0.05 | 2.09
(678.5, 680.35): 0.06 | 2.14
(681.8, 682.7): 0.04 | 2.11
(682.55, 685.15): 0.10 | 2.12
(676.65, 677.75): 0.01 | 2.18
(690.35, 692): 0.02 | 2.2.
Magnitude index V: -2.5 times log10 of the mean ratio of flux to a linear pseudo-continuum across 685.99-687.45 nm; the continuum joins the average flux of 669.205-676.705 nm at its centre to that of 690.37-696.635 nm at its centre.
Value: 0.03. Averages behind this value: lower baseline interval 2.22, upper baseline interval 2.17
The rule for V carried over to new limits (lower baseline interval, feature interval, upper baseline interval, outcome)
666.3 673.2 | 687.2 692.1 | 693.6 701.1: 0.004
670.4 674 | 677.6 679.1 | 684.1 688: 0.039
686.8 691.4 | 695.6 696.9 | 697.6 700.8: 0.017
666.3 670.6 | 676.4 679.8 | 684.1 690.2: -0.013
